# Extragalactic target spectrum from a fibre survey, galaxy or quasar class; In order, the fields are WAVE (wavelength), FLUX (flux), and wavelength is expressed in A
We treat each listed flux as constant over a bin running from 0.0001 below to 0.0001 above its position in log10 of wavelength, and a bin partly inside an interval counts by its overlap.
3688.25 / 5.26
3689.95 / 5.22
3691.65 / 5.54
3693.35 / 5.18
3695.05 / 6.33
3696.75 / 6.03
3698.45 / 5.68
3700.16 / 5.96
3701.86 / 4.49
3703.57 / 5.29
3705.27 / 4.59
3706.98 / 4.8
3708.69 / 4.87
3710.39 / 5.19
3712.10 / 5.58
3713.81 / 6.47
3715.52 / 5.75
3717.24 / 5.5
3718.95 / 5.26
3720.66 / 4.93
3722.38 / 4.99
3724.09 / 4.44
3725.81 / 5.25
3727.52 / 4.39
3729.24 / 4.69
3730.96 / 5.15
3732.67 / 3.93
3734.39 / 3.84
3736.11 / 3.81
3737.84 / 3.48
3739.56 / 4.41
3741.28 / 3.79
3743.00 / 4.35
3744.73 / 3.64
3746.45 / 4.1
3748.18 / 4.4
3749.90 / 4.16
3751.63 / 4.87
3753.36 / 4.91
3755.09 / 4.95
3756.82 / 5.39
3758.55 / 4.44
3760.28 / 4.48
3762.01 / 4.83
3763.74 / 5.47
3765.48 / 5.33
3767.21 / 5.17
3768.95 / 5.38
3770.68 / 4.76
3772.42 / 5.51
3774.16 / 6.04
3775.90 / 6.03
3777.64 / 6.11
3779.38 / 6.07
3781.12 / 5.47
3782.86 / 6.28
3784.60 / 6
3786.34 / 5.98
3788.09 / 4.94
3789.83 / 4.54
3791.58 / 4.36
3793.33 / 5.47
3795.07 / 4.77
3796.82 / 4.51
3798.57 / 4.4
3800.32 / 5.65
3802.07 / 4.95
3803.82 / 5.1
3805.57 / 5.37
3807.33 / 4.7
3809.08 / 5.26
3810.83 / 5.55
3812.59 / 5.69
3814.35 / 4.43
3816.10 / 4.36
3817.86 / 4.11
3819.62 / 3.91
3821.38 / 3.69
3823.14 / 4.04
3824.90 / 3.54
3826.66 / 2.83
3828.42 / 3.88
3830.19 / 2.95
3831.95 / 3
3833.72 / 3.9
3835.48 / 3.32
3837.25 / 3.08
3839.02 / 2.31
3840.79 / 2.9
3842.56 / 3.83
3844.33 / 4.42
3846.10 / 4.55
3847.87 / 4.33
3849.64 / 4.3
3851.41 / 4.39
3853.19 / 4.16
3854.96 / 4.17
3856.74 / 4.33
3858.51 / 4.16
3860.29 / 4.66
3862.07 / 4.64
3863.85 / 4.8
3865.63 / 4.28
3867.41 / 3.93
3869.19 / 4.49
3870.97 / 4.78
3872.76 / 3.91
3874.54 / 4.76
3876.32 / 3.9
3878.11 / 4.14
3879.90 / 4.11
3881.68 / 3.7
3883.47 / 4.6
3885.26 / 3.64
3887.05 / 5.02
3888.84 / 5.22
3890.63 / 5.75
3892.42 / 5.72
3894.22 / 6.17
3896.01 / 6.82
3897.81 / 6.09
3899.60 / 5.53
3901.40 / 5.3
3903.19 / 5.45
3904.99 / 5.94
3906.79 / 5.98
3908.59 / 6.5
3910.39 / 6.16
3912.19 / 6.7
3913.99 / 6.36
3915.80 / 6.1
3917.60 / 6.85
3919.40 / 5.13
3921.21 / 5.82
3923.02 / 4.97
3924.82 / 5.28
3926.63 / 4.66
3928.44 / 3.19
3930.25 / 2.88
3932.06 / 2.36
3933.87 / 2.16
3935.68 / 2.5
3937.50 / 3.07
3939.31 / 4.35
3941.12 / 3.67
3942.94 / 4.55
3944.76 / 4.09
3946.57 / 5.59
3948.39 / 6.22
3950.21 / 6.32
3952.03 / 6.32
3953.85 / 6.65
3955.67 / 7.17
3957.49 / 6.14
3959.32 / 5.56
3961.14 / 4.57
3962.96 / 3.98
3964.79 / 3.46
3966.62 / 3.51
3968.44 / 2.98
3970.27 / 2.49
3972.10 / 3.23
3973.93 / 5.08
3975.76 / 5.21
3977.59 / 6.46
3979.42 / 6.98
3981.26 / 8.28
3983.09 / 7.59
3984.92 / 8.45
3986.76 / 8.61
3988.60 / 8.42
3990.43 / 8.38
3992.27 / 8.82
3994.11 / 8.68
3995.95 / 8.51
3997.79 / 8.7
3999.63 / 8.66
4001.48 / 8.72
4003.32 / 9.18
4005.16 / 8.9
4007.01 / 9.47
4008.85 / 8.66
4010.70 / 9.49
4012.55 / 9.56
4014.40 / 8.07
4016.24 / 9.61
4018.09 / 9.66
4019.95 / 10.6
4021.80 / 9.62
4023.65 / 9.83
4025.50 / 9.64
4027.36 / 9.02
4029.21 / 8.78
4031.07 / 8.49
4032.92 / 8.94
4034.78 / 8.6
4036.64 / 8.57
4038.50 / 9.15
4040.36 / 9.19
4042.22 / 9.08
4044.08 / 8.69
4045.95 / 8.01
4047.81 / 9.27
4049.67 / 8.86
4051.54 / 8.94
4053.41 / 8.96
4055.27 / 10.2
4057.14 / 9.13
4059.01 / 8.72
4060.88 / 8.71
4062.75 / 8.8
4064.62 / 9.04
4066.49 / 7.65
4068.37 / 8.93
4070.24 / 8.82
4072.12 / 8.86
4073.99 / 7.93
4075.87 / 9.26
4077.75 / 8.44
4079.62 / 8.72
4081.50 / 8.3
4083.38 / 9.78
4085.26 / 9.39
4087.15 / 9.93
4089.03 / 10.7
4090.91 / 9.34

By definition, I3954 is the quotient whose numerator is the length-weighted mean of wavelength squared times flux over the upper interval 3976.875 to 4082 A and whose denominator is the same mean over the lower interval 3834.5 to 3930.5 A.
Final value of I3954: 2.0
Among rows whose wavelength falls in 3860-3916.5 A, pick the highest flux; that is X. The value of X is 6.82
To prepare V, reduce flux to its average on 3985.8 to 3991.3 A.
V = 8.47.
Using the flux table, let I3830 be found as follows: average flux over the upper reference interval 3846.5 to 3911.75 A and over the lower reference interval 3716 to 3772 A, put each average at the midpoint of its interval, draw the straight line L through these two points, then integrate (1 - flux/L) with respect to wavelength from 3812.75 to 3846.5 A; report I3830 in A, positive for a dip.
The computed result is 8.0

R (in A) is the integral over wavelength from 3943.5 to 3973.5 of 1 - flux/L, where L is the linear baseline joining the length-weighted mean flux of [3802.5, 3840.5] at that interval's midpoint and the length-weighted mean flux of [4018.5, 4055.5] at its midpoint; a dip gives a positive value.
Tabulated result 9.67 A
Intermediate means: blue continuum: 4.04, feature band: 4.89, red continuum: 9.11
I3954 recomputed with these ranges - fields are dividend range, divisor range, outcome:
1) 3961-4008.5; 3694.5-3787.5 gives 1.55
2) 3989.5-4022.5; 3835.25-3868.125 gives 2.42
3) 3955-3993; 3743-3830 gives 1.35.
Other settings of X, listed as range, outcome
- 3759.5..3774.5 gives 6.04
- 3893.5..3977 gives 7.17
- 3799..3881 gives 5.69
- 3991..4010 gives 9.47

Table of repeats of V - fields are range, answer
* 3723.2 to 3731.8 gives 4.78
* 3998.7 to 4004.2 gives 8.85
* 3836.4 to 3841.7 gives 2.76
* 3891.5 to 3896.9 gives 6.23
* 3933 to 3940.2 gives 3.02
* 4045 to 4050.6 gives 8.71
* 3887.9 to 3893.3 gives 5.56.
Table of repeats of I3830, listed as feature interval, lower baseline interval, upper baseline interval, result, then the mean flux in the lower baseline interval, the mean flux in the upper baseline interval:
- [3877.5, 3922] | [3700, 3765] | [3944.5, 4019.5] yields 5.2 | 4.75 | 7.04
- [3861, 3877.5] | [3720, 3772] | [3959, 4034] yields 4.6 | 4.6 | 7.66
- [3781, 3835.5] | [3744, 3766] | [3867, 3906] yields 2.3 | 4.69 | 4.97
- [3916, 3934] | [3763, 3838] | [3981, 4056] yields 6.7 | 4.79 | 8.95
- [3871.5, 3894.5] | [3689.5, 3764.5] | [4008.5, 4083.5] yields 7.6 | 4.88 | 8.98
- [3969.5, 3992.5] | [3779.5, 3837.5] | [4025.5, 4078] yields 2.7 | 4.58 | 8.84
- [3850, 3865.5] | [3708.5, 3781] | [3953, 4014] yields 3.9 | 4.91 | 7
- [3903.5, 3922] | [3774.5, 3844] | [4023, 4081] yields 0.7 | 4.55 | 8.87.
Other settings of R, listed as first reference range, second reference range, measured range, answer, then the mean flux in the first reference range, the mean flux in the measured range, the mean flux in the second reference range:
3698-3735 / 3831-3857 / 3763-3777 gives -3.0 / 5.05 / 5.47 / 3.79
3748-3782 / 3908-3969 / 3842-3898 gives 4.5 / 5.21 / 4.61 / 4.88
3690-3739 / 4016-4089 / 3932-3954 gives 9.4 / 5.05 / 4.46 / 9.04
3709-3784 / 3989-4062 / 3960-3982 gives 9.6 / 4.96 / 4.67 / 9.02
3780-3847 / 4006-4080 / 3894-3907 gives 0.6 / 4.42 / 5.89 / 9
